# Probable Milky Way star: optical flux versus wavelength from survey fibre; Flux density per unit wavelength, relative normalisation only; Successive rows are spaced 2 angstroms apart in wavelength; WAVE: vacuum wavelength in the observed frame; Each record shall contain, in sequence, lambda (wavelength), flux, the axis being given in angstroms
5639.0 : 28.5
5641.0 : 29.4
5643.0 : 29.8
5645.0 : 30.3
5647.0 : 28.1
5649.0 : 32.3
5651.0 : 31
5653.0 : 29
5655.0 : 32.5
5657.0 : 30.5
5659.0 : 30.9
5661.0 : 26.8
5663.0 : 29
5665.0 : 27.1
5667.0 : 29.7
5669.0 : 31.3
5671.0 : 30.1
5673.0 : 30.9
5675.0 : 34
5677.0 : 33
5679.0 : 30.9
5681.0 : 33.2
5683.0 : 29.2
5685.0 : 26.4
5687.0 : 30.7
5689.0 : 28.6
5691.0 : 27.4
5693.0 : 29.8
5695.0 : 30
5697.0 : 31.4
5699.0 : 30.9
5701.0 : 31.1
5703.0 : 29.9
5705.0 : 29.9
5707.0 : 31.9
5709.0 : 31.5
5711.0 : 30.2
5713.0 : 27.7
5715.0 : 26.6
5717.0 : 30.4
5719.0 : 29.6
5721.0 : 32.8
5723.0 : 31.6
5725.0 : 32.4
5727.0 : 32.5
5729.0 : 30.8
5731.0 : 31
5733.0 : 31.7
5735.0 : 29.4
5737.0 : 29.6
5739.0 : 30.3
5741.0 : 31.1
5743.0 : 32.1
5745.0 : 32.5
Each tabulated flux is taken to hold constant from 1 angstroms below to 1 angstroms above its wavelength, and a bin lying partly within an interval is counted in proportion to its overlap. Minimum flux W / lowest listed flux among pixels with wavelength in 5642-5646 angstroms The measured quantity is 29.8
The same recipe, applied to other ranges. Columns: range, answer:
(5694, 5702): 30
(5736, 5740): 29.6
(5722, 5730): 30.8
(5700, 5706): 29.9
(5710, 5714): 27.7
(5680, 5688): 26.4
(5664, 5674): 27.1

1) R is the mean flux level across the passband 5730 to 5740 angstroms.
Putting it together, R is 30.4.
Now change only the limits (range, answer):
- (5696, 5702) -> 31.1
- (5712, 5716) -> 27.1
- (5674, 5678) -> 33.5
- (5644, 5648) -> 29.2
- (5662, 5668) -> 28.6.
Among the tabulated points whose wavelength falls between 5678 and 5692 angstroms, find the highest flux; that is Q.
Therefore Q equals 33.2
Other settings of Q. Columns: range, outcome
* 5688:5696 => 30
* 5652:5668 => 32.5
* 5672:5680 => 34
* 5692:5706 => 31.4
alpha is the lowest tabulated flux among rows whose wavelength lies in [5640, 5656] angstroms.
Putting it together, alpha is 28.1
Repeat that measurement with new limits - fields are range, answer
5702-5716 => 26.6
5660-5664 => 26.8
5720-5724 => 31.6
